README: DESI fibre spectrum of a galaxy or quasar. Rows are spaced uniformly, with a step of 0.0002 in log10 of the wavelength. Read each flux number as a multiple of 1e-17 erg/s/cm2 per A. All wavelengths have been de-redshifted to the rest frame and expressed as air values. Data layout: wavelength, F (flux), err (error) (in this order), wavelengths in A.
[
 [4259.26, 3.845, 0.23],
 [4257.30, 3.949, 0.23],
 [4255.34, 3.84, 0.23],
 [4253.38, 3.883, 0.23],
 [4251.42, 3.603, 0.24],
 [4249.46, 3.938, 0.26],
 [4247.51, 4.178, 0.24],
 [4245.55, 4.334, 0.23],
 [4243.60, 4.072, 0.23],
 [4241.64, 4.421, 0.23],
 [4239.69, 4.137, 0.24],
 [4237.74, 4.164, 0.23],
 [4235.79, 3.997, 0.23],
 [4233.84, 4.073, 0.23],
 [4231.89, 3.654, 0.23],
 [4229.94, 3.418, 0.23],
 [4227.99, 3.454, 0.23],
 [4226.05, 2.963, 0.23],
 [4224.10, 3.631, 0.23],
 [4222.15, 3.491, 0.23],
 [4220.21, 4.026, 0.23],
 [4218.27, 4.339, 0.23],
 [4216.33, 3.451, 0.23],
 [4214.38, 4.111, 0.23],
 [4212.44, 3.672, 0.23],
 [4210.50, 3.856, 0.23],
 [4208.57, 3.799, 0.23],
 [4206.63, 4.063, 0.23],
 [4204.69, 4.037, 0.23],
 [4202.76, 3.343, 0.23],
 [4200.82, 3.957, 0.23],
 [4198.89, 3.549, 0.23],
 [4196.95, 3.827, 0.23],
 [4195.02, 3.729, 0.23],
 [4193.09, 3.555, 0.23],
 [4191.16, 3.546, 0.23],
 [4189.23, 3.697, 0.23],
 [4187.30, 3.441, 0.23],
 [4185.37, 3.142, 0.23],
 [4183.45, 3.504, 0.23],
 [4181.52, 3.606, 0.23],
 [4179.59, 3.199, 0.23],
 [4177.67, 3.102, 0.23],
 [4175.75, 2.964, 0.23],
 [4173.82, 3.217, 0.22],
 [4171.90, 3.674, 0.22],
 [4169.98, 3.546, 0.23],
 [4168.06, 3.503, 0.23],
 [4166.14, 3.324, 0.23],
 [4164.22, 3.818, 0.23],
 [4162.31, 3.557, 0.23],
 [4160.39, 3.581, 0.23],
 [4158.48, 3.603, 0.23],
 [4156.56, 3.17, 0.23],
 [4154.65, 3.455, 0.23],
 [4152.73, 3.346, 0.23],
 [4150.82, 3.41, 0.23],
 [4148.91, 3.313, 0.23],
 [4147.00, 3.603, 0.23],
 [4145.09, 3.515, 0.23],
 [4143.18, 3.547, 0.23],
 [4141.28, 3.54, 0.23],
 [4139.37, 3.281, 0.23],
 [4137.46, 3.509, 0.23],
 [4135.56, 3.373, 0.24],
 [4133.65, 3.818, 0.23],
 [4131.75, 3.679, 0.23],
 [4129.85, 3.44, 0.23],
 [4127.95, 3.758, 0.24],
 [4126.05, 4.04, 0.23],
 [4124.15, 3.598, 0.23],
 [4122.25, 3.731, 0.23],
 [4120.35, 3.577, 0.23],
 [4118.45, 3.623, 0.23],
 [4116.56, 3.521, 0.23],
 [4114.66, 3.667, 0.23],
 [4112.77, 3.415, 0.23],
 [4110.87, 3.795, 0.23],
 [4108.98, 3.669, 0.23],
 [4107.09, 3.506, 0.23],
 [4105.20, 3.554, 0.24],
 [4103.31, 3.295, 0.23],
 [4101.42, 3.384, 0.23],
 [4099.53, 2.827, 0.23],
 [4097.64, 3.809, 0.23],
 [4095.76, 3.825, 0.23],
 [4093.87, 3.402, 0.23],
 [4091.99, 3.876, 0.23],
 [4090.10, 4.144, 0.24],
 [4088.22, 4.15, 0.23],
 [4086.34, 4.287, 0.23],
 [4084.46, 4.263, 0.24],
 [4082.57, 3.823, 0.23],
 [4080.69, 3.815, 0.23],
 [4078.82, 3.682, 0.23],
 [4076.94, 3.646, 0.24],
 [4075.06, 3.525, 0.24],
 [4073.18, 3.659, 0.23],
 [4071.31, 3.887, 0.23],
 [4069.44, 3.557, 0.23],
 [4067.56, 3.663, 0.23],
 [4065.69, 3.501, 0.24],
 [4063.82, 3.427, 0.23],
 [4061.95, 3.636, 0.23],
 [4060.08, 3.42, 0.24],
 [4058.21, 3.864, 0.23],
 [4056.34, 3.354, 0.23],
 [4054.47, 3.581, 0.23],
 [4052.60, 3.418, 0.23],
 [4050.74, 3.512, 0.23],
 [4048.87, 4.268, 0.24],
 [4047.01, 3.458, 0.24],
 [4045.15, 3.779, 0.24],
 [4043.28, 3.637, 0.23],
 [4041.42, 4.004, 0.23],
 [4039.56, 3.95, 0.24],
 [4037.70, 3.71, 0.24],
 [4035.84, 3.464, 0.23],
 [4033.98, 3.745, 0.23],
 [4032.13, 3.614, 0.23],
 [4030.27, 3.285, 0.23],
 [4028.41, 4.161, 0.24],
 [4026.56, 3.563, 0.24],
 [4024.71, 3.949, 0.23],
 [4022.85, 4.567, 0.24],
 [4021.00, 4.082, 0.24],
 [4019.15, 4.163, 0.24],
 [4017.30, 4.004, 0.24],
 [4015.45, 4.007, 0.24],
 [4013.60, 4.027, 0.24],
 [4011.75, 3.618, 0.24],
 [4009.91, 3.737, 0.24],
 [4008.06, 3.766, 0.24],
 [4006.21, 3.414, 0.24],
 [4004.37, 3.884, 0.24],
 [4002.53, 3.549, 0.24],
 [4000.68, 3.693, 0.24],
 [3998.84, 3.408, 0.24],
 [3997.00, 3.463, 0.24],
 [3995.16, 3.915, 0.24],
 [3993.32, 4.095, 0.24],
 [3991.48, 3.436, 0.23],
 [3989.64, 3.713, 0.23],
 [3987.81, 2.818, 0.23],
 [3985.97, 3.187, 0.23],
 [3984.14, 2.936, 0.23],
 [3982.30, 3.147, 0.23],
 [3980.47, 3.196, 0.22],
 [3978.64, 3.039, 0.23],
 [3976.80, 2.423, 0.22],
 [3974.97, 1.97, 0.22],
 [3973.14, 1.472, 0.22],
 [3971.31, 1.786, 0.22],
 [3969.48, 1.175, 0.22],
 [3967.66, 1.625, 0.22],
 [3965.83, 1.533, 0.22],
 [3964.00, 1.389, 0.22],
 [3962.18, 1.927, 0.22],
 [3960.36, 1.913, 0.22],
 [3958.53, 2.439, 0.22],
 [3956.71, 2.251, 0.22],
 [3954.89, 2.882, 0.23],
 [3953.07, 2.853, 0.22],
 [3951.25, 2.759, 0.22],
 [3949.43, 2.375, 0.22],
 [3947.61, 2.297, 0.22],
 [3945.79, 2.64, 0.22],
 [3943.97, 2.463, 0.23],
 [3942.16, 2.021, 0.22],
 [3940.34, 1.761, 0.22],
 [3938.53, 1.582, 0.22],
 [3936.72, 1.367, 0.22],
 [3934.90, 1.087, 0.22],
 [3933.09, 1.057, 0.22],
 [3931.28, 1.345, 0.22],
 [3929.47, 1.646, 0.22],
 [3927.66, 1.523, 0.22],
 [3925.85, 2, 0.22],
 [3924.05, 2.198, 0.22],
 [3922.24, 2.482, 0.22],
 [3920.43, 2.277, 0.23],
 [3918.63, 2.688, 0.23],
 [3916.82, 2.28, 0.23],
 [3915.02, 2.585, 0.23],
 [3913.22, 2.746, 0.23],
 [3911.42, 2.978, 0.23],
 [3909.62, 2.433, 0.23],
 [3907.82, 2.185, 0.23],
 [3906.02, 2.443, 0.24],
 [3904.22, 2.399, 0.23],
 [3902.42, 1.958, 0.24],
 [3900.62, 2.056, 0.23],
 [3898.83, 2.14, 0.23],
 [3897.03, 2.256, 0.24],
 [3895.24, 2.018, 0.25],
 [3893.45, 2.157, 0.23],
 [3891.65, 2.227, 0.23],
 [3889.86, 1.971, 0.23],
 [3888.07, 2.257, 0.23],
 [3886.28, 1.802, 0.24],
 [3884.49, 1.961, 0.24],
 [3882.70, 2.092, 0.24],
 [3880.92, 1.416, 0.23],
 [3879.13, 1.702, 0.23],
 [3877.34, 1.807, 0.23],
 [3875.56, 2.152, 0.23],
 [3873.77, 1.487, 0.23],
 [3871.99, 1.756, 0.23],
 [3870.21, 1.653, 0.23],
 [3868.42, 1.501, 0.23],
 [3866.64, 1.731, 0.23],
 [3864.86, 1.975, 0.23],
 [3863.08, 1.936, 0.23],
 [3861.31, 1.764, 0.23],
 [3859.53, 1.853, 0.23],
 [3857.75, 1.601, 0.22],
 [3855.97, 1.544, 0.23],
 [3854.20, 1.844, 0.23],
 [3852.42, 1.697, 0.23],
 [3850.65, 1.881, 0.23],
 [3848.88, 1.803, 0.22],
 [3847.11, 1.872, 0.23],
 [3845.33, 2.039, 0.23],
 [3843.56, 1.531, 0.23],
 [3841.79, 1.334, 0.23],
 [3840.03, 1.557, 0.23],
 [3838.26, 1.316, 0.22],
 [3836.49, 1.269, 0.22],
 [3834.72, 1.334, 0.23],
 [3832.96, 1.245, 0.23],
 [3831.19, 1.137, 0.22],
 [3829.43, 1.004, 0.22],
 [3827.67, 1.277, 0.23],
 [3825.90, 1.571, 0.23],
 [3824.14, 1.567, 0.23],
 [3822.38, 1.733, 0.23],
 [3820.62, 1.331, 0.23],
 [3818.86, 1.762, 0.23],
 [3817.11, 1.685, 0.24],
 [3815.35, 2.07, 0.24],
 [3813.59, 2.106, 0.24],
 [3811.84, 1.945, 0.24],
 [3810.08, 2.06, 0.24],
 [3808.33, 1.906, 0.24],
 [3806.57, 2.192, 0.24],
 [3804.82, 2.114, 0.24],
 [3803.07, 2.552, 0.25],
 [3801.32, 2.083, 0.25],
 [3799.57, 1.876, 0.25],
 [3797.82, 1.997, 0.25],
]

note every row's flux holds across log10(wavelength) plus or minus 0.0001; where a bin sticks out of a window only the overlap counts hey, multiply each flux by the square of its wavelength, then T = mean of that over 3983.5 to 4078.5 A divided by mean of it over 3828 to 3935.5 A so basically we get 2.1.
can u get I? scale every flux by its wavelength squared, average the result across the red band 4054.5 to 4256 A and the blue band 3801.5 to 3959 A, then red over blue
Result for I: 2.17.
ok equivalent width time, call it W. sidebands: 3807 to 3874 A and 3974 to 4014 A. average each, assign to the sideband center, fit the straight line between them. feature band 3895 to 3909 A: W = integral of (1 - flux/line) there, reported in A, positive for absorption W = 0.9 A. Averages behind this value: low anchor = 1.65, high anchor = 3.37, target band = 2.19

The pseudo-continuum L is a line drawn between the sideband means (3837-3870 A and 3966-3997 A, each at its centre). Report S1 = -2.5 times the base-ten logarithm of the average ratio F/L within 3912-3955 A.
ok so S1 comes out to 0.11 mag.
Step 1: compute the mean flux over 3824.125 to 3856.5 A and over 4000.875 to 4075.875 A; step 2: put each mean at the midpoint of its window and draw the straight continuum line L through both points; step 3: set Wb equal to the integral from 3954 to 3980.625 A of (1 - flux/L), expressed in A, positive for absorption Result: 8.2 A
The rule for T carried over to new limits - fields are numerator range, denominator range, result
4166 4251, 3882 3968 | 2.02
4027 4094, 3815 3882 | 2.56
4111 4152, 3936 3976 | 1.92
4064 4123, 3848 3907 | 2.15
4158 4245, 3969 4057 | 1.16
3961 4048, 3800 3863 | 2.11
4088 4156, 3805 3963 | 2.09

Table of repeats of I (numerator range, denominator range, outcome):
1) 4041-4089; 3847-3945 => 2.07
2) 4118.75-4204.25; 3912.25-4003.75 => 1.61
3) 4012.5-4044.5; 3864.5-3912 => 2.06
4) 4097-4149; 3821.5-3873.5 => 2.55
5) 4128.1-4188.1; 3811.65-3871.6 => 2.48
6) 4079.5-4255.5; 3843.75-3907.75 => 2.22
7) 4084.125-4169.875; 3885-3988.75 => 1.81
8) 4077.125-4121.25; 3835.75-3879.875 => 2.44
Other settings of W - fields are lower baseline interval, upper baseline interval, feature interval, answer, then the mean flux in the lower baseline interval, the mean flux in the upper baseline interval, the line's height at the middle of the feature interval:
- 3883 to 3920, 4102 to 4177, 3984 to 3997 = -3.5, 2.27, 3.52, 2.74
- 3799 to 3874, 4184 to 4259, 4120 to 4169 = -2.4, 1.71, 3.8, 3.38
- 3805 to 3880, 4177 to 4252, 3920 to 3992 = 4.1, 1.68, 3.75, 2.31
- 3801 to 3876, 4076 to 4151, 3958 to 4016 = -3.0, 1.71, 3.64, 2.75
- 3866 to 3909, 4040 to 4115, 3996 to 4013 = -3.4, 1.97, 3.68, 3.02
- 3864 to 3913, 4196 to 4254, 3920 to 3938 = 4.5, 2.03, 3.85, 2.25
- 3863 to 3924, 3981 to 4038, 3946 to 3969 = 6.0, 2.11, 3.68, 2.97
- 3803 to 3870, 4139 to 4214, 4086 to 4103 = -3.4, 1.69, 3.54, 3.09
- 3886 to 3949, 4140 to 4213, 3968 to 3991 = -1.1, 2.1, 3.53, 2.44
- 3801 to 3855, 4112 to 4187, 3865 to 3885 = 2.1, 1.7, 3.49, 1.96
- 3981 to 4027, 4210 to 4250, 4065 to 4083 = 0.3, 3.68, 3.88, 3.74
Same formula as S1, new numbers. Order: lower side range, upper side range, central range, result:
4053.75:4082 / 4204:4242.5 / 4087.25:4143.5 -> 0.021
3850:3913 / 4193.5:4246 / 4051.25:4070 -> -0.197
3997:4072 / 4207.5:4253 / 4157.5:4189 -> 0.118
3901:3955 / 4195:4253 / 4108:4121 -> -0.123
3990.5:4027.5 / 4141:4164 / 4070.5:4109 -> -0.026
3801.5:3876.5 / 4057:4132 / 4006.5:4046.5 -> -0.216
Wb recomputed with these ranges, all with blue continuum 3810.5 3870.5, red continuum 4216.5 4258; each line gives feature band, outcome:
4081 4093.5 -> -4.20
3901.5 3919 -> -3.73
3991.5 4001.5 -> -4.67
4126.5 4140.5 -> -1.19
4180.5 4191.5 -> 0.31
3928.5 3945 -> 4.41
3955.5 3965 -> 1.24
